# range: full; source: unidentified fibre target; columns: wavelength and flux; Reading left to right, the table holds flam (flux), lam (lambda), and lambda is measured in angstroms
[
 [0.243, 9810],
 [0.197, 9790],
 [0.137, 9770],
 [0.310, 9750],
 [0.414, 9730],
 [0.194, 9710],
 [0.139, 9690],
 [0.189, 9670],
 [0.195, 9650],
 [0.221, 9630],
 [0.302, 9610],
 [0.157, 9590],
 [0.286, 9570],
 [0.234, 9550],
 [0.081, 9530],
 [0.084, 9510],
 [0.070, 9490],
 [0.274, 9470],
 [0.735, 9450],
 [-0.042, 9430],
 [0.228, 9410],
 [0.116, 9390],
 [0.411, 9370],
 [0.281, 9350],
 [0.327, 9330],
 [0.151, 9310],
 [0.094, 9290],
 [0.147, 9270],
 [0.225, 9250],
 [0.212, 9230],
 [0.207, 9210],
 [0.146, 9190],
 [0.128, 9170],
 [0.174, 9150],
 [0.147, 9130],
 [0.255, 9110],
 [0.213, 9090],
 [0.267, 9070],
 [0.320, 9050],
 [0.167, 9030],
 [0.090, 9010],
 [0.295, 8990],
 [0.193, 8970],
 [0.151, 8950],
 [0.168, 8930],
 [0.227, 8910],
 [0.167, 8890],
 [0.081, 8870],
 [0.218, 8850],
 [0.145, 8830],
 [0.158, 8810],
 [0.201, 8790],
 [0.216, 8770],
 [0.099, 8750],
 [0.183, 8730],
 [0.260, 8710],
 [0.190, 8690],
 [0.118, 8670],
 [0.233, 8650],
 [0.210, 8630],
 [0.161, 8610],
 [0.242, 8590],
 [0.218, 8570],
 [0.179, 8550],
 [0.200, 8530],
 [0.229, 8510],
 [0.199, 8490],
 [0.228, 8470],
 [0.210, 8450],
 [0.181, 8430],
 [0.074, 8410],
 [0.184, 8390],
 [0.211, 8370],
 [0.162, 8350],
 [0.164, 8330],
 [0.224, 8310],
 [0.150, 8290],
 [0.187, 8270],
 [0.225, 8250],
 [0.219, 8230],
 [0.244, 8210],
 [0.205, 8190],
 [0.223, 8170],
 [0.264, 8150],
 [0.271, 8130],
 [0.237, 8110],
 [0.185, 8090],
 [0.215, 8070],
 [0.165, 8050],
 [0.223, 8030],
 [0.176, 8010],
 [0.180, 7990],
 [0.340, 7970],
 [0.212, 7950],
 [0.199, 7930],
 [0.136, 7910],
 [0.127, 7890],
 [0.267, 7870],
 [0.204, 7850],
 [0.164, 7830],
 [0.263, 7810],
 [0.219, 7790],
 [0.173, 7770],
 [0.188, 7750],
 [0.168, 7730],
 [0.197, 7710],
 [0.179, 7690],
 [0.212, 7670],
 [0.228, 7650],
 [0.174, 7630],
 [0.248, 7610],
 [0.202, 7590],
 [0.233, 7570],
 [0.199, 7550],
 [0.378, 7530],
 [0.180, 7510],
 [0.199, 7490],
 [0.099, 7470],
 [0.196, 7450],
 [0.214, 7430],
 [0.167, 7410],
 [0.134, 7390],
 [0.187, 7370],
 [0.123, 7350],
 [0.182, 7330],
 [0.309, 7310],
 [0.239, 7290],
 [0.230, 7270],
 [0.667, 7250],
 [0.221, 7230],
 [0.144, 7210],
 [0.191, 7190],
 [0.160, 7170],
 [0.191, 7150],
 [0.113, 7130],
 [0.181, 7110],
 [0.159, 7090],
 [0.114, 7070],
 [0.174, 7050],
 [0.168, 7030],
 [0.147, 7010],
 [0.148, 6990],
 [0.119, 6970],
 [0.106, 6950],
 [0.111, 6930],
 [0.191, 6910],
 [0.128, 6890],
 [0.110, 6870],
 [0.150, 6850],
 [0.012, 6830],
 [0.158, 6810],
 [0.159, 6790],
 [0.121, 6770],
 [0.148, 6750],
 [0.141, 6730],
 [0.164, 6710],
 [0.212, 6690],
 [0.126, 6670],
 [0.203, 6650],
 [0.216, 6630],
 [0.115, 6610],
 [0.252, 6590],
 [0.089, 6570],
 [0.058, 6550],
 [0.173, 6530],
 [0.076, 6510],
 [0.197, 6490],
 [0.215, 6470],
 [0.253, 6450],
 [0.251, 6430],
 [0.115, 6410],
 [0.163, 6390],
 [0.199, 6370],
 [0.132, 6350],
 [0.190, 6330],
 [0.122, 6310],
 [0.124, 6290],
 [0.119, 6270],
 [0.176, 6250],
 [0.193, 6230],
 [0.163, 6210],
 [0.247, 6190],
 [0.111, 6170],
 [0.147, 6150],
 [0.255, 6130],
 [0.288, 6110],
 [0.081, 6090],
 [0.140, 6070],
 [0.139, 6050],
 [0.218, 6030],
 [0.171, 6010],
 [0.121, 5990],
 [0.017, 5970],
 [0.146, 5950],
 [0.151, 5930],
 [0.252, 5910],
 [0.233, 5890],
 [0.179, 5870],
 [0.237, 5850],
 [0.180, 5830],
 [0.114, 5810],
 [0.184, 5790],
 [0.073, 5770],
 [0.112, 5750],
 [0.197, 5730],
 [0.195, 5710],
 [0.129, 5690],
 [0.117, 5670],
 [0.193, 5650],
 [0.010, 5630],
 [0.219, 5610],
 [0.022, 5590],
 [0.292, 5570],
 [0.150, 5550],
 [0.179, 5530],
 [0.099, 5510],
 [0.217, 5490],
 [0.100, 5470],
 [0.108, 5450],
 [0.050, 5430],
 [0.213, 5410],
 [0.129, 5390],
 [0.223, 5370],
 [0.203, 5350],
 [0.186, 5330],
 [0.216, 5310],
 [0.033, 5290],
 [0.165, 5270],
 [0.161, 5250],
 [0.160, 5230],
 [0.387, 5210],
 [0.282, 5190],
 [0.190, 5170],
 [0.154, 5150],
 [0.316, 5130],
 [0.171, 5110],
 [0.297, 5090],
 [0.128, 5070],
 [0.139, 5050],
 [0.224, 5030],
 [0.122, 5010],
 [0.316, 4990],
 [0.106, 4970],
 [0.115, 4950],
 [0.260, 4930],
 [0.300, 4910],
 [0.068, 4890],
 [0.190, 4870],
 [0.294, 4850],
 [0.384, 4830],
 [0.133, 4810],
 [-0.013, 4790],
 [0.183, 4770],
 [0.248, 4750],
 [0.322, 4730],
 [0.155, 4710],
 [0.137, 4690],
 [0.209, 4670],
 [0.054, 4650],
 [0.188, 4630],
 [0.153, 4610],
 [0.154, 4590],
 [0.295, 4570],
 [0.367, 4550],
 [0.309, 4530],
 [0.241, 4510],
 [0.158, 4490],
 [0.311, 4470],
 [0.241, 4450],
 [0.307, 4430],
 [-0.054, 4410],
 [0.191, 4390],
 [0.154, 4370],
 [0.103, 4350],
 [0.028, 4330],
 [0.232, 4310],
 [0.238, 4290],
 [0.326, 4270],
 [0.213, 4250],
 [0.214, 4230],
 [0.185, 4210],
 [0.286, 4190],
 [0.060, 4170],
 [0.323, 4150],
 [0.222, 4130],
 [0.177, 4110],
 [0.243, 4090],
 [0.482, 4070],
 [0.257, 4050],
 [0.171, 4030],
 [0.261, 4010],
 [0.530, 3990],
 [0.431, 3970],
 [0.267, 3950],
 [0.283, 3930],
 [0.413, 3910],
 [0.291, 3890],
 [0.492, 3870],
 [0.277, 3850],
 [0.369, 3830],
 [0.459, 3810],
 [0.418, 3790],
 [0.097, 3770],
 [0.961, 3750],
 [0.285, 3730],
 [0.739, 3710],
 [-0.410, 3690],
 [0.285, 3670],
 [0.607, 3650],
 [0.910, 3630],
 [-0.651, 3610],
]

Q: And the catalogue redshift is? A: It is 0.943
